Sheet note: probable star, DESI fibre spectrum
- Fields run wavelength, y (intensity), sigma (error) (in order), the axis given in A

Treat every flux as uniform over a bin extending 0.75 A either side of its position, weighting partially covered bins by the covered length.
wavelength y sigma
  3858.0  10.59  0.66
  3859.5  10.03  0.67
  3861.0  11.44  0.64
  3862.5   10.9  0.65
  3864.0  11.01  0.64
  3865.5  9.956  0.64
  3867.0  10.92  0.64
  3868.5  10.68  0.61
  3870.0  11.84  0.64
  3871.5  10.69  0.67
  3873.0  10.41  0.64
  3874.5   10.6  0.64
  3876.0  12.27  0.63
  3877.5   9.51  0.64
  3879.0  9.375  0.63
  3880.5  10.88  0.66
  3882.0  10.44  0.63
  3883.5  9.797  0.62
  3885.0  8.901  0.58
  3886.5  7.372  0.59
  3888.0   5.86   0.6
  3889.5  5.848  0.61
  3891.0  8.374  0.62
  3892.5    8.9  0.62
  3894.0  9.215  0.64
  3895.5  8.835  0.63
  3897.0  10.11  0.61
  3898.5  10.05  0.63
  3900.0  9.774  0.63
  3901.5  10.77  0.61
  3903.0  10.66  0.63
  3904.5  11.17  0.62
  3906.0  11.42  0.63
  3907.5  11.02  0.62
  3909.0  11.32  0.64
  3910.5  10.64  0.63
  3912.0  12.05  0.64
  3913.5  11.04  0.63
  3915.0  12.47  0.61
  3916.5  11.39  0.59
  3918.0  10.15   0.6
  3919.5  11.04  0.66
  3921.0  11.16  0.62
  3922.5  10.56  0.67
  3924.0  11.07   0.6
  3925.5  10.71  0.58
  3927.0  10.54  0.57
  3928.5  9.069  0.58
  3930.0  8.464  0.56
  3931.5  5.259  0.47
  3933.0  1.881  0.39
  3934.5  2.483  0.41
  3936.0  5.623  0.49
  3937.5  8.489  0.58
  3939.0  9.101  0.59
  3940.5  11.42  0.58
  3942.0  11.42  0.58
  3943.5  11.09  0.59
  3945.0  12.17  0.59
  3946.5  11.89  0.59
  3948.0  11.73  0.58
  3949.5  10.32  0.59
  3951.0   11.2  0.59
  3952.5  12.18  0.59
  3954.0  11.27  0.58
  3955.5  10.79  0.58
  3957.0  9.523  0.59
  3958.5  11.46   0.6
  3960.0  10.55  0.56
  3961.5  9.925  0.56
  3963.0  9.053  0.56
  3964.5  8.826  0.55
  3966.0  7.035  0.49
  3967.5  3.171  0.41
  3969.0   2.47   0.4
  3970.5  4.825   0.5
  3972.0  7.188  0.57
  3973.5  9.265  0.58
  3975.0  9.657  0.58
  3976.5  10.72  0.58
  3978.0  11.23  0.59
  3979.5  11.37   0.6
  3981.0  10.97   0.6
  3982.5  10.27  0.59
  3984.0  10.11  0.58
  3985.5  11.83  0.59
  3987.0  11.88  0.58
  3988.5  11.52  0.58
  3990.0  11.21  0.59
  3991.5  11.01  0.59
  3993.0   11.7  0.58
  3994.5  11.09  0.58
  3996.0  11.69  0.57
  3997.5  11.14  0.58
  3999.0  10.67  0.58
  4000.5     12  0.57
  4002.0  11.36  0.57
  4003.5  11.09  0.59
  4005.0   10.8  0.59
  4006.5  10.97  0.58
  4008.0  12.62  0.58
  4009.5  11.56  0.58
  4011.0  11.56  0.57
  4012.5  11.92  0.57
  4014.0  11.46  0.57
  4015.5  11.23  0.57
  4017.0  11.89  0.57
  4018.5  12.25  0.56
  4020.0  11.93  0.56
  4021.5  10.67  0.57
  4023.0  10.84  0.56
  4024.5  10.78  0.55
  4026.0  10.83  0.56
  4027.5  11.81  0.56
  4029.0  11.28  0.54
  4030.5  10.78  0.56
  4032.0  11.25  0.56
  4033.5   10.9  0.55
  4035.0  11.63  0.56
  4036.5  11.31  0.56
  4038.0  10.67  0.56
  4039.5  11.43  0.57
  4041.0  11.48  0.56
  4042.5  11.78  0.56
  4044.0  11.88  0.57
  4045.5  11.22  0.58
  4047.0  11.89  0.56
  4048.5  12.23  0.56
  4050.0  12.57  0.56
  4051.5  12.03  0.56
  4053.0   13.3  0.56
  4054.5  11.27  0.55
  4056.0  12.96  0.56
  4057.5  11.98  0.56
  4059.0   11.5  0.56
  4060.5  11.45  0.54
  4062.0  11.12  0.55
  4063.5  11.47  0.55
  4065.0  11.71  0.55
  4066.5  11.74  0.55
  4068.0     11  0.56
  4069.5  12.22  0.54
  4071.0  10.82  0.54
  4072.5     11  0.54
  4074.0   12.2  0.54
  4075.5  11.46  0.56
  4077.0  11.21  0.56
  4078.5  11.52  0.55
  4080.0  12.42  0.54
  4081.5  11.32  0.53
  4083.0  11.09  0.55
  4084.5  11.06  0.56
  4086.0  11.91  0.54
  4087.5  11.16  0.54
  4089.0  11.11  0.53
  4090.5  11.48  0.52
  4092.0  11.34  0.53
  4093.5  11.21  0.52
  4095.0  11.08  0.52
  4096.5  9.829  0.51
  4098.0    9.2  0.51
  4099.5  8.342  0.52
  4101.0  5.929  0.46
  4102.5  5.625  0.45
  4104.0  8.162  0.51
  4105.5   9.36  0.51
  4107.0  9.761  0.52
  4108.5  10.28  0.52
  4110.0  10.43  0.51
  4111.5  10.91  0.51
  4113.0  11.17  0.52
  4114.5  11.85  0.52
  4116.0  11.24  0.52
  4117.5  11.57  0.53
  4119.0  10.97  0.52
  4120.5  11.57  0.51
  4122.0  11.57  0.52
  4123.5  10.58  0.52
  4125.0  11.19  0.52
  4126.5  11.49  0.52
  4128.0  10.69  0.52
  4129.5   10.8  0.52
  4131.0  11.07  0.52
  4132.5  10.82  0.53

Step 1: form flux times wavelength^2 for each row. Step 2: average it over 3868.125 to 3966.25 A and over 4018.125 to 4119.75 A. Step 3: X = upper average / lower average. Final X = 1.2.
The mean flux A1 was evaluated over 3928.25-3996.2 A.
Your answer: 9.45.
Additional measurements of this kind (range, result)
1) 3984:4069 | 11.5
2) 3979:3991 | 11.1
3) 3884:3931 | 9.97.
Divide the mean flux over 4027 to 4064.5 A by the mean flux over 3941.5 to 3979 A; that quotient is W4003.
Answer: 1.2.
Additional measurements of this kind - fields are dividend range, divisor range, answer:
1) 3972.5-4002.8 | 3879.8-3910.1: 1.15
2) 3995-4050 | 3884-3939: 1.23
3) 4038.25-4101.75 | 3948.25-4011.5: 1.11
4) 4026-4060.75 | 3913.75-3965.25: 1.18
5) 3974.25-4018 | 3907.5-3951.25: 1.14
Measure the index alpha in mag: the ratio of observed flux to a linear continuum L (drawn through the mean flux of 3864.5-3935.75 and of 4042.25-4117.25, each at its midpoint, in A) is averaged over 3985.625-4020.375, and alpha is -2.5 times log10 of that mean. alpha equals -0.10 mag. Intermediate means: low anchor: 9.7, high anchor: 11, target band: 11.5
